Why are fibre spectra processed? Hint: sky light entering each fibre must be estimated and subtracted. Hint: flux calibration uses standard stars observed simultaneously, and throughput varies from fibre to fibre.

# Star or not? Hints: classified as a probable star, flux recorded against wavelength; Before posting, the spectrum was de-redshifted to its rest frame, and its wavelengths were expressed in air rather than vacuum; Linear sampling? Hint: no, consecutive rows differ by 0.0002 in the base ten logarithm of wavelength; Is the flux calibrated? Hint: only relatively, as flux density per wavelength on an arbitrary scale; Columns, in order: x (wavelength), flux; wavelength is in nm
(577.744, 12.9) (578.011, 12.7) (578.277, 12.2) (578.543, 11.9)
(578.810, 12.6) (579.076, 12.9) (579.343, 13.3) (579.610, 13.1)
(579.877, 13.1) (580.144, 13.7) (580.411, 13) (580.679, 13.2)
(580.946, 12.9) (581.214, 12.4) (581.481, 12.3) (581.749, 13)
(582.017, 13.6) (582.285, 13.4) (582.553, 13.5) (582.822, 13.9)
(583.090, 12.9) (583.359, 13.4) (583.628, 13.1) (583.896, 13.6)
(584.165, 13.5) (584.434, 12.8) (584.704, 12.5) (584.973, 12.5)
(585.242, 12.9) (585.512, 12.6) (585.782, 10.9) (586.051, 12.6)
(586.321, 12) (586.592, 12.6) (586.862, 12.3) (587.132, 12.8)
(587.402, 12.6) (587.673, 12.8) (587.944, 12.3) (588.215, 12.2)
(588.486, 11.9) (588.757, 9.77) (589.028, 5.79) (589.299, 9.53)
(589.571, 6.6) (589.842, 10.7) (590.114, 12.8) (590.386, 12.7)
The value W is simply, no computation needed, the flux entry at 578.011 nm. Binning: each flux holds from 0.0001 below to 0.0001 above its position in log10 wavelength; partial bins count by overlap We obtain 12.7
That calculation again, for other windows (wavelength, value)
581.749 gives 13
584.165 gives 13.5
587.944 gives 12.3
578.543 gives 11.9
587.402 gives 12.6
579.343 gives 13.3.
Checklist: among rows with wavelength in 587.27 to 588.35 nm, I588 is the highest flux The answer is 12.8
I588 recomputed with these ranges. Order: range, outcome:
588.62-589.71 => 9.77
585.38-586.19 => 12.6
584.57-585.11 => 12.5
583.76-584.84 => 13.6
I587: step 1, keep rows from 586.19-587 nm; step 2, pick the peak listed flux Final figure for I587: 12.6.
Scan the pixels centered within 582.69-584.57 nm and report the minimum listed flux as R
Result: 12.8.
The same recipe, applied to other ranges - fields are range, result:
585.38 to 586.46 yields 10.9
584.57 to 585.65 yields 12.5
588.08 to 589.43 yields 5.79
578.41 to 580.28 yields 11.9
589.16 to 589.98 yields 6.6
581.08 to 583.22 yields 12.3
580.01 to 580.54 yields 13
